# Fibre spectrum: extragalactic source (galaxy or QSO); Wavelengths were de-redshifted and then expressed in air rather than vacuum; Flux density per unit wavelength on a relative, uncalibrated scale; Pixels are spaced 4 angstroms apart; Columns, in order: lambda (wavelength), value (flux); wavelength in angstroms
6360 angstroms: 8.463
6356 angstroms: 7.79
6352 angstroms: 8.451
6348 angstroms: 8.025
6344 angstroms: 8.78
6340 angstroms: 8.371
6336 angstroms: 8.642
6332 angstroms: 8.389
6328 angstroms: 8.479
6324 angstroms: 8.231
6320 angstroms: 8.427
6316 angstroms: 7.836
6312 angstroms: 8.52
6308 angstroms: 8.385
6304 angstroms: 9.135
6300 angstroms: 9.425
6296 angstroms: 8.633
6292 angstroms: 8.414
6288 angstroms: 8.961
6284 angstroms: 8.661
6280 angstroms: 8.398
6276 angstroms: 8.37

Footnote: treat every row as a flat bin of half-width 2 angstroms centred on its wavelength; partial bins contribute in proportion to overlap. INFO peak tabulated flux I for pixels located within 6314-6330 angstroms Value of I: 8.479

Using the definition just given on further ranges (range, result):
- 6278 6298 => 8.961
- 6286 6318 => 9.425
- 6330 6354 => 8.78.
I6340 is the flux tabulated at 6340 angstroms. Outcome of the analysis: 8.371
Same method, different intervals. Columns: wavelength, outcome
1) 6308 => 8.385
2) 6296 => 8.633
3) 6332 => 8.389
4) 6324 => 8.231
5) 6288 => 8.961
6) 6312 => 8.52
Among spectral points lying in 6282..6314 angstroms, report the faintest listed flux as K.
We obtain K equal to 8.385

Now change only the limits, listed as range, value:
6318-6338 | 8.231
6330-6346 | 8.371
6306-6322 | 7.836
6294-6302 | 8.633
